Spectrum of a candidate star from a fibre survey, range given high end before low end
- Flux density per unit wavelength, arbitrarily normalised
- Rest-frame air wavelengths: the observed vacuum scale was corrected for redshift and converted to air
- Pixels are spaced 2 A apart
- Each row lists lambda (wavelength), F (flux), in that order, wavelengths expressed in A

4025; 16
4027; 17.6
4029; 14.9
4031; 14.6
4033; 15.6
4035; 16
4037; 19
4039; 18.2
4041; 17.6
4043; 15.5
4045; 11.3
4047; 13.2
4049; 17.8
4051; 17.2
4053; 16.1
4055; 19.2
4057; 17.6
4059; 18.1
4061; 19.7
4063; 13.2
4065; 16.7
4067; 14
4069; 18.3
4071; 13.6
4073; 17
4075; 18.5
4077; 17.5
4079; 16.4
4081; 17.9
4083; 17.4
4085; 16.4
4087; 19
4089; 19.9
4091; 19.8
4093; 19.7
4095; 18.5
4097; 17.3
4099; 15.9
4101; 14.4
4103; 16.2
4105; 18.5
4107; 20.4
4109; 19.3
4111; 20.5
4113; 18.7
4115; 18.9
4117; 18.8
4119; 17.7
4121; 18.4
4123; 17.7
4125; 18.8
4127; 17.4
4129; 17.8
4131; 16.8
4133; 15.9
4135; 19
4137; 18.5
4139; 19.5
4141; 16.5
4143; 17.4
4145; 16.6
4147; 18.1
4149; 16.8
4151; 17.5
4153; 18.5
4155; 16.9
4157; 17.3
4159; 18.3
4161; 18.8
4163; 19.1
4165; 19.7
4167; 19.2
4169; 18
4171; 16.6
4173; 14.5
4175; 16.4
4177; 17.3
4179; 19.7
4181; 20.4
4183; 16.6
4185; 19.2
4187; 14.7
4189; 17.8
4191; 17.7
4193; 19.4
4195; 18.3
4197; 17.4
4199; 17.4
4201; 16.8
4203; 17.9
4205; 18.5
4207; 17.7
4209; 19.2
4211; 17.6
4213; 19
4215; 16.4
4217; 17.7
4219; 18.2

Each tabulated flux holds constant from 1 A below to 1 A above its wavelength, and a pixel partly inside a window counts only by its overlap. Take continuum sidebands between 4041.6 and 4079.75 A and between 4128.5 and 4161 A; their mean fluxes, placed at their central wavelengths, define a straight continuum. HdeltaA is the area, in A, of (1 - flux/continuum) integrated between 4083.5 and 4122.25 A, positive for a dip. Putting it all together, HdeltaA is -3.0 A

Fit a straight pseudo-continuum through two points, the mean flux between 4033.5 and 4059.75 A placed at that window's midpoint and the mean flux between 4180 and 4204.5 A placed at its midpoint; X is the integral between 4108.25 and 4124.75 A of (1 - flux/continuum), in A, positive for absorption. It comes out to -1.5 A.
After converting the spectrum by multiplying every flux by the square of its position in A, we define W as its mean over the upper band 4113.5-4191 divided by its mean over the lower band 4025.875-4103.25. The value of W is 1.10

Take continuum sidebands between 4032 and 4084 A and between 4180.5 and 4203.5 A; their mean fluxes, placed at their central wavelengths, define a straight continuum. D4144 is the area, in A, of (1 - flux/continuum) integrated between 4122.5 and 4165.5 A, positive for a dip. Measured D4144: -1.22 A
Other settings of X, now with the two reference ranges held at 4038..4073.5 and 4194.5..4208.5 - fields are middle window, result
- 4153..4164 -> -0.5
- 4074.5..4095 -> -2.0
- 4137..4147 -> -0.3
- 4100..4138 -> -2.6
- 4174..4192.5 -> -0.2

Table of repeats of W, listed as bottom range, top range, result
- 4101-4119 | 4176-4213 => 1.01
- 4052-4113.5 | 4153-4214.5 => 1.07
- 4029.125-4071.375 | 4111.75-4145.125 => 1.14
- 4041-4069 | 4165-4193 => 1.16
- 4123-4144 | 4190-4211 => 1.05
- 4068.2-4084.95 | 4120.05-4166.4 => 1.09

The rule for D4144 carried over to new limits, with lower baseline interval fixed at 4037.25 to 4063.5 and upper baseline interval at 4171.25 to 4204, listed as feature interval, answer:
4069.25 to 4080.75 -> 0.0 A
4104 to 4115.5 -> -1.6 A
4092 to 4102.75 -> -0.1 A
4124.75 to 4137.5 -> -0.3 A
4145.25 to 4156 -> -0.1 A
